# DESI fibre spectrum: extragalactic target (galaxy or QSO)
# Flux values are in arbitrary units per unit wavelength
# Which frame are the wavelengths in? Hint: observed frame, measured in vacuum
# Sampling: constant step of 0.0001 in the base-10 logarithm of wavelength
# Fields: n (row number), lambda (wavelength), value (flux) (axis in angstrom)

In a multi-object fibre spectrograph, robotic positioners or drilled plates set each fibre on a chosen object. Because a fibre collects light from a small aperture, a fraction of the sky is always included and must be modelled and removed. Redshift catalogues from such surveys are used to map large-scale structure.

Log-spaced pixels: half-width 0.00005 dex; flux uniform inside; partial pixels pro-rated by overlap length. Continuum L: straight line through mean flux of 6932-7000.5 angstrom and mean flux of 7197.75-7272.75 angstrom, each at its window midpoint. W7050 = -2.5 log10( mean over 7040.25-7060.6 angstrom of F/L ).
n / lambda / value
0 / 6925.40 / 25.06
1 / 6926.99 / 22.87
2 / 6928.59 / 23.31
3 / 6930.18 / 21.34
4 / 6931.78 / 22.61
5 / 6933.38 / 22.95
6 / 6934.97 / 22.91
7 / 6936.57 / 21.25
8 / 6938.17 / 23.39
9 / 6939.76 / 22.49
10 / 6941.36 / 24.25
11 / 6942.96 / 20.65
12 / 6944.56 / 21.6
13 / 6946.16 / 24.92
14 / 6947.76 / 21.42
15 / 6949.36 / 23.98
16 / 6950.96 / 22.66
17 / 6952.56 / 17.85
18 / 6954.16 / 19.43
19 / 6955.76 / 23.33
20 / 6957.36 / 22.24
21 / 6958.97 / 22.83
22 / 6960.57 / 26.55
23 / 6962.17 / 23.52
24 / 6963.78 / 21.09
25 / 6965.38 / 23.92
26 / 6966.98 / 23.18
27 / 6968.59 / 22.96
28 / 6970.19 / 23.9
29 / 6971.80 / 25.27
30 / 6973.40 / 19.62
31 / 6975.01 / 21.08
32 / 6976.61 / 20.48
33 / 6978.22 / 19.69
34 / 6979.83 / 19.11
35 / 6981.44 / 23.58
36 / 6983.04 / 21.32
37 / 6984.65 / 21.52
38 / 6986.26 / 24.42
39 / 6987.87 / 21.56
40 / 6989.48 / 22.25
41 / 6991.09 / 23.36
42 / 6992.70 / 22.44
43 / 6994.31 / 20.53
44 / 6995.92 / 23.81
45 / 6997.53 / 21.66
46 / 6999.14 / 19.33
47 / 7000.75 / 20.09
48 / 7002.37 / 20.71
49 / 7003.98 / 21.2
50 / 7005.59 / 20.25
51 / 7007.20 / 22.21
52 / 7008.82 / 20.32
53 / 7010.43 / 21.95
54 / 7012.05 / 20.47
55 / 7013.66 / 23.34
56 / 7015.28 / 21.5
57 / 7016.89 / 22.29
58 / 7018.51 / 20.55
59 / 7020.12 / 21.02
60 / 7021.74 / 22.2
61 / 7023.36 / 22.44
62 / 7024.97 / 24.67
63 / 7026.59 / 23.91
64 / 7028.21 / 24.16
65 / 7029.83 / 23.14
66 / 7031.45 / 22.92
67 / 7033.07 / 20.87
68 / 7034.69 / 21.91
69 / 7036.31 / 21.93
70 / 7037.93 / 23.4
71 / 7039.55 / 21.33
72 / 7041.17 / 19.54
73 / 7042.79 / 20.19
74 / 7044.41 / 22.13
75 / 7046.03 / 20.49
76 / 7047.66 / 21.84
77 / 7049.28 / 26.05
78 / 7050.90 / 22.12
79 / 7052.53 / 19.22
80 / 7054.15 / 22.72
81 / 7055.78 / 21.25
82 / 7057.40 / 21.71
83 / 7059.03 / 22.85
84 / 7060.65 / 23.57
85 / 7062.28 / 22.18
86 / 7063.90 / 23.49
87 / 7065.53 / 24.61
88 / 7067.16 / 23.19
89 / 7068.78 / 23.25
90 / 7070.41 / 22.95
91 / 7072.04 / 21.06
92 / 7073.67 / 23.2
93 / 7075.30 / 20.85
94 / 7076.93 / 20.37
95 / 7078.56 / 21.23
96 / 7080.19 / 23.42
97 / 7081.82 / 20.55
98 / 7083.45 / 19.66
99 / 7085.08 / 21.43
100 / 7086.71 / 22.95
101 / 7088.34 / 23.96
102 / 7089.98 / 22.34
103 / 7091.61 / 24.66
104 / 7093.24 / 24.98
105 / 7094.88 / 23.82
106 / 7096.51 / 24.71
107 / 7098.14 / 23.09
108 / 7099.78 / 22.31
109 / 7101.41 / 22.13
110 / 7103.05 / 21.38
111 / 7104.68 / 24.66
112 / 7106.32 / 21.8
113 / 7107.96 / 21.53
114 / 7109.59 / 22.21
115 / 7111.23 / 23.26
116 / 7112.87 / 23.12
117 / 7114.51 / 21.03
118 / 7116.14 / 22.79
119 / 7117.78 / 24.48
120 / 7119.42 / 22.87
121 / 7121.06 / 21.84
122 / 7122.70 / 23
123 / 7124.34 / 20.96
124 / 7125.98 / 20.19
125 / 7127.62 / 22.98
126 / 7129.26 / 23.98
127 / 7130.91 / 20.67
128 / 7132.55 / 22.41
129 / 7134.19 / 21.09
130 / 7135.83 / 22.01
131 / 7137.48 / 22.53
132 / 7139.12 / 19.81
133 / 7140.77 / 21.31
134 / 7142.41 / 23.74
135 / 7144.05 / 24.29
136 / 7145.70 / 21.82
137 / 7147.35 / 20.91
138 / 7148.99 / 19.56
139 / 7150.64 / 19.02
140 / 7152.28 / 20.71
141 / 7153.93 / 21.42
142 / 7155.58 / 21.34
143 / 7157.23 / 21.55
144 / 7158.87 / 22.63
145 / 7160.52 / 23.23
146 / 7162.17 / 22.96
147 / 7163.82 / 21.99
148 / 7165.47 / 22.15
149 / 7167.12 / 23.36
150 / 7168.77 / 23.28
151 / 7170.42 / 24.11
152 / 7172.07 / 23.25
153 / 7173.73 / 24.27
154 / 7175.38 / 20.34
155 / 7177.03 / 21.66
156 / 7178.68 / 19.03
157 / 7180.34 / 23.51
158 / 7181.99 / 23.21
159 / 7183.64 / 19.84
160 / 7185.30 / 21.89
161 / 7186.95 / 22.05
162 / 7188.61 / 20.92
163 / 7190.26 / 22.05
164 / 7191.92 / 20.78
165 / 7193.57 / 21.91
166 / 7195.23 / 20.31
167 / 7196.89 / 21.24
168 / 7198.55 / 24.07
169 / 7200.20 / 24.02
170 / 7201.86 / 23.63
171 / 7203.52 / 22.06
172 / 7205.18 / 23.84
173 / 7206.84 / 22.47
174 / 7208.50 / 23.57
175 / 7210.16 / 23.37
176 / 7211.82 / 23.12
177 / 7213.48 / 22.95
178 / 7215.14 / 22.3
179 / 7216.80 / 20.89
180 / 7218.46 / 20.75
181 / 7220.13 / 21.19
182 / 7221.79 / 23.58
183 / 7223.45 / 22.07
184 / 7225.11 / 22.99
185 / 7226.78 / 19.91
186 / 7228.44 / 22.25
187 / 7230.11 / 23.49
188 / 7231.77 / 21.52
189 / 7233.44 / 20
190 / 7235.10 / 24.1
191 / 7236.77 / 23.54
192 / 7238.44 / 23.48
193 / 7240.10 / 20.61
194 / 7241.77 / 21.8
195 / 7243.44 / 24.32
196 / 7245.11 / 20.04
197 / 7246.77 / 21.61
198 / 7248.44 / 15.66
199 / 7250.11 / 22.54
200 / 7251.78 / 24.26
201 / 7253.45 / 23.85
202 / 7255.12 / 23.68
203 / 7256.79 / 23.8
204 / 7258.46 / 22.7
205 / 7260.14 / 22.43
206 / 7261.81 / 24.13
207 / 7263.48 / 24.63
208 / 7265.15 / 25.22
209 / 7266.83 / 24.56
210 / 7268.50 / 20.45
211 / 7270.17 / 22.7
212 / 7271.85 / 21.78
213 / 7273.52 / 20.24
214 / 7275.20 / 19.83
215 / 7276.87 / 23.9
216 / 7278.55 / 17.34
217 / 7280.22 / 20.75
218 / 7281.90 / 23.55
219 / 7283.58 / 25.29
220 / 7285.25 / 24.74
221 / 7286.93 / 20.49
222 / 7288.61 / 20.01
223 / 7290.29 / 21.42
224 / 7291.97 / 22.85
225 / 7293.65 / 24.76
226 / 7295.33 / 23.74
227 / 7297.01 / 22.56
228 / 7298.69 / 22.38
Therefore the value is 0.03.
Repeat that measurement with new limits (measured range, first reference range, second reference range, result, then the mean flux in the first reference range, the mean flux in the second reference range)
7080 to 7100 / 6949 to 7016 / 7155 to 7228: -0.040 mag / 21.9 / 22.3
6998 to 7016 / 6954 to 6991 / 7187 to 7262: 0.066 mag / 22.4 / 22.3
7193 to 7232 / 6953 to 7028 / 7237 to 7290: -0.009 mag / 22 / 22.3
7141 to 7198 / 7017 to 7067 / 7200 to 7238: 0.026 mag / 22.3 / 22.5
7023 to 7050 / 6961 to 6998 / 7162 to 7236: -0.007 mag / 22.2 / 22.3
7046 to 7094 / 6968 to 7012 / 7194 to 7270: -0.025 mag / 21.6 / 22.5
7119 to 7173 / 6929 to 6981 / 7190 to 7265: 0.017 mag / 22.3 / 22.4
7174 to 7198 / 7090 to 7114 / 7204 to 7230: 0.055 mag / 23.1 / 22.4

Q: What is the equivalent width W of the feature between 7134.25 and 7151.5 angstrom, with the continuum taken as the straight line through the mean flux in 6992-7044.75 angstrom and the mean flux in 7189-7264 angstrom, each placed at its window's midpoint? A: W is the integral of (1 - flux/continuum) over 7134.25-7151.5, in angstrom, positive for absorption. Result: 0.5 angstrom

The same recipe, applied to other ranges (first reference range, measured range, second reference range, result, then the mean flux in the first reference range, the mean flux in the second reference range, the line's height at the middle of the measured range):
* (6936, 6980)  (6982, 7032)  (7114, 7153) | 0.39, 22.3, 21.8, 22.2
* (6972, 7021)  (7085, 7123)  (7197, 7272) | -1.75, 21.4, 22.6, 22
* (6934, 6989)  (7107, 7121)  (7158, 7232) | -0.19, 22.3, 22.3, 22.3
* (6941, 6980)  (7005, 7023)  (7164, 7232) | 0.61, 22.2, 22.3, 22.3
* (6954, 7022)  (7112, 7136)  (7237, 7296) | -0.09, 21.9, 22.4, 22.2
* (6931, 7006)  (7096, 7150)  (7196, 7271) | 0.35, 22.1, 22.6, 22.4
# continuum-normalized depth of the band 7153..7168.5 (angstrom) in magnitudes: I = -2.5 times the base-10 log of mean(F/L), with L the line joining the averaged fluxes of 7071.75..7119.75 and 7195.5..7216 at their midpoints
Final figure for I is 0.02 mag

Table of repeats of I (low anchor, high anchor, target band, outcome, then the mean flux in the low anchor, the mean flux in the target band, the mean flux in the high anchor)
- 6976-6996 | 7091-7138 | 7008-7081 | 0.00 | 21.8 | 22.2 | 22.6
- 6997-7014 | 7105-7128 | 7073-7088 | 0.02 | 21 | 21.6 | 22.3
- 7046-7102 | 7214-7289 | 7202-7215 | -0.04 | 22.6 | 23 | 22.2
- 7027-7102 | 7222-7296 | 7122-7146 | 0.02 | 22.4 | 22.1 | 22.3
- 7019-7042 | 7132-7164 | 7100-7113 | -0.03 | 22.4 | 22.5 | 21.7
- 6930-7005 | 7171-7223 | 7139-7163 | 0.03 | 22.1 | 21.7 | 22.2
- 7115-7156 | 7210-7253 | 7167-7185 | -0.02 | 21.8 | 22.3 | 22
